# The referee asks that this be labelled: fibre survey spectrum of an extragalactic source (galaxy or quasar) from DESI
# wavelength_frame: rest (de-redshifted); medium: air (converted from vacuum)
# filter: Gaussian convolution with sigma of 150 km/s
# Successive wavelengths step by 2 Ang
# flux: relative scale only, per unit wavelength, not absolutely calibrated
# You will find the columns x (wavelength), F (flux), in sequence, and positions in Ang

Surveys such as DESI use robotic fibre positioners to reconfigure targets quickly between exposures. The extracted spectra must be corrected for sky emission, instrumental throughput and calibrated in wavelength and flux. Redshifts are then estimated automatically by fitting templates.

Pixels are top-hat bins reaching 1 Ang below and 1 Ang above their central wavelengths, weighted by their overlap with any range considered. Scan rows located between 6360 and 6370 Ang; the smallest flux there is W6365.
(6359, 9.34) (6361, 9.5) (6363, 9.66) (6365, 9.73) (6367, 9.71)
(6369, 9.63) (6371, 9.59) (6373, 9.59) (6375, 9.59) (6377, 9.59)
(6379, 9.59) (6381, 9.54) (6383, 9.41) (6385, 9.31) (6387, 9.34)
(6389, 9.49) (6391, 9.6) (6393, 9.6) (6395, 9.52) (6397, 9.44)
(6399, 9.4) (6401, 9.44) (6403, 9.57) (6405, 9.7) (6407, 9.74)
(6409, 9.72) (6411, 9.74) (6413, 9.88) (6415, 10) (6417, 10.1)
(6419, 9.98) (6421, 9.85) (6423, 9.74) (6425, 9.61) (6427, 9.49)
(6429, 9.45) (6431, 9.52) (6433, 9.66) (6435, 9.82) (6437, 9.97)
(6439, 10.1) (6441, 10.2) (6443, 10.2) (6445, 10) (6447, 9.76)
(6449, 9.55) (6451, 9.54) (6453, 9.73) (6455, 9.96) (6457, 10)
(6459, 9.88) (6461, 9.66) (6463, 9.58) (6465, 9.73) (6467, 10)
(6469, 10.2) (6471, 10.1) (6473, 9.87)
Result 9.5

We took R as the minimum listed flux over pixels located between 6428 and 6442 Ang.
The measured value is 9.45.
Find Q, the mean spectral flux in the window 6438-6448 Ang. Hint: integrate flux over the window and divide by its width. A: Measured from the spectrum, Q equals 10.1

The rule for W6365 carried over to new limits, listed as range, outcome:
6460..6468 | 9.58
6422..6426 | 9.61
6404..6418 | 9.7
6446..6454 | 9.54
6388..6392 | 9.49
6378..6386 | 9.31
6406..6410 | 9.72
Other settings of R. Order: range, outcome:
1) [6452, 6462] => 9.66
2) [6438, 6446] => 10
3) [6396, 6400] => 9.4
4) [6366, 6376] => 9.59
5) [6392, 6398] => 9.44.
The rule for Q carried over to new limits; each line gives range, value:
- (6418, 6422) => 9.91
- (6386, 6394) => 9.51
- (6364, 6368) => 9.72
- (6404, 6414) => 9.76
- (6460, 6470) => 9.83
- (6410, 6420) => 9.94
